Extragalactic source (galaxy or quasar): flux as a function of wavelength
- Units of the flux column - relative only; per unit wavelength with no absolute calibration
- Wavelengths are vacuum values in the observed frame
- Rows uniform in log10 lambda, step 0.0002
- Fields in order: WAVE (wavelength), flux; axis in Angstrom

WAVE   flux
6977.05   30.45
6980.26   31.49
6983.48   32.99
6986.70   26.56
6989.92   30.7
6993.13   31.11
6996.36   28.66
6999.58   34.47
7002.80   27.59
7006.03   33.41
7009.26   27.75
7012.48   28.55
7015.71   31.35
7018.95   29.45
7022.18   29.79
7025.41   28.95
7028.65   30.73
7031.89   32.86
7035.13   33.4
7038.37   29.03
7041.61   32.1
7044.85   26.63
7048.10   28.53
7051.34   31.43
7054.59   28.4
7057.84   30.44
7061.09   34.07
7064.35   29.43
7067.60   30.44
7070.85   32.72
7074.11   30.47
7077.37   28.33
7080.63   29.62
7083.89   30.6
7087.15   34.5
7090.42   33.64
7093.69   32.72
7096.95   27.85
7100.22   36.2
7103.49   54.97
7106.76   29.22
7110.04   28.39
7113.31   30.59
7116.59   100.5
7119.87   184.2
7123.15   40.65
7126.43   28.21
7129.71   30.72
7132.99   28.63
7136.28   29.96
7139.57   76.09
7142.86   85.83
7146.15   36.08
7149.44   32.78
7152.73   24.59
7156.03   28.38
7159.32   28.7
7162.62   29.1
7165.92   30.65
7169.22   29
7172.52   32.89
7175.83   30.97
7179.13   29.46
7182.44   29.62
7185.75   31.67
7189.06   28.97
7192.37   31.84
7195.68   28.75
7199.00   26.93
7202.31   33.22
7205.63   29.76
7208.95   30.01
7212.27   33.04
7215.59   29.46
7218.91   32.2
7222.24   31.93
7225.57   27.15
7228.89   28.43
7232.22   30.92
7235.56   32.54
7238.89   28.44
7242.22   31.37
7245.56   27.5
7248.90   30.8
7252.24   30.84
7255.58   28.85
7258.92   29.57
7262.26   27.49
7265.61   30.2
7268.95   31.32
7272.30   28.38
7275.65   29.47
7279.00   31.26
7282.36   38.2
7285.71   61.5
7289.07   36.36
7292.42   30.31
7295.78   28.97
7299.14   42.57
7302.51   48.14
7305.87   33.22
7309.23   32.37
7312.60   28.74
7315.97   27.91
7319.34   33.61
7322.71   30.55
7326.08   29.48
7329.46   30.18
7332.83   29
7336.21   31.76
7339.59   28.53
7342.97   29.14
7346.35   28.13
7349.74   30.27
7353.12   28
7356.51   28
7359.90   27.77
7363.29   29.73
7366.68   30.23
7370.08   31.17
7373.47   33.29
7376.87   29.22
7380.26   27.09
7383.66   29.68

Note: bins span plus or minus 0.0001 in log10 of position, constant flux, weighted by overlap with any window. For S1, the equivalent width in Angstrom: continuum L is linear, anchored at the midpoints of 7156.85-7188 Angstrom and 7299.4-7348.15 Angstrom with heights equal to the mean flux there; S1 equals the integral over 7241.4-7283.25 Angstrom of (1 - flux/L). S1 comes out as 1.2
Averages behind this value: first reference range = 30.2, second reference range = 31.8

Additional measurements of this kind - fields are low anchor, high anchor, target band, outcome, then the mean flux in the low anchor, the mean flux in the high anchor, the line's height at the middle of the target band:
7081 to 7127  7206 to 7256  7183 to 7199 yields 2.8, 49.4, 30.3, 36.3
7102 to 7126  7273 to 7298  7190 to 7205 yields 6.2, 65.1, 36.4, 51.1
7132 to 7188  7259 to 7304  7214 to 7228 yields 2.2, 36.1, 35.4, 35.8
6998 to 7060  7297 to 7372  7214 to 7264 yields 1.8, 30.3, 31.3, 31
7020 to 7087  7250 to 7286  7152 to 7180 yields 1.7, 30.5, 32.3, 31.4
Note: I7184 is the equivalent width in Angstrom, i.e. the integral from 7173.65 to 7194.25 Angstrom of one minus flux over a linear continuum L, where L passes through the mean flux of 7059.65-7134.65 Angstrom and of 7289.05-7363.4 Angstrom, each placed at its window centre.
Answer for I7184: 4.09 Angstrom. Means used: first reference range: 42.1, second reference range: 31.3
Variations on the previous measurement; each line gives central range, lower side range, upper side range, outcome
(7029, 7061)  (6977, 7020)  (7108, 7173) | 4.7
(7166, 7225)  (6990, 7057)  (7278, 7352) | 3.1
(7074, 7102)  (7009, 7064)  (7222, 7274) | -1.5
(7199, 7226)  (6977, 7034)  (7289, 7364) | 0.2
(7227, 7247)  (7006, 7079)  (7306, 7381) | 0.1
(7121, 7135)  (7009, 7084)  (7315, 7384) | -3.5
